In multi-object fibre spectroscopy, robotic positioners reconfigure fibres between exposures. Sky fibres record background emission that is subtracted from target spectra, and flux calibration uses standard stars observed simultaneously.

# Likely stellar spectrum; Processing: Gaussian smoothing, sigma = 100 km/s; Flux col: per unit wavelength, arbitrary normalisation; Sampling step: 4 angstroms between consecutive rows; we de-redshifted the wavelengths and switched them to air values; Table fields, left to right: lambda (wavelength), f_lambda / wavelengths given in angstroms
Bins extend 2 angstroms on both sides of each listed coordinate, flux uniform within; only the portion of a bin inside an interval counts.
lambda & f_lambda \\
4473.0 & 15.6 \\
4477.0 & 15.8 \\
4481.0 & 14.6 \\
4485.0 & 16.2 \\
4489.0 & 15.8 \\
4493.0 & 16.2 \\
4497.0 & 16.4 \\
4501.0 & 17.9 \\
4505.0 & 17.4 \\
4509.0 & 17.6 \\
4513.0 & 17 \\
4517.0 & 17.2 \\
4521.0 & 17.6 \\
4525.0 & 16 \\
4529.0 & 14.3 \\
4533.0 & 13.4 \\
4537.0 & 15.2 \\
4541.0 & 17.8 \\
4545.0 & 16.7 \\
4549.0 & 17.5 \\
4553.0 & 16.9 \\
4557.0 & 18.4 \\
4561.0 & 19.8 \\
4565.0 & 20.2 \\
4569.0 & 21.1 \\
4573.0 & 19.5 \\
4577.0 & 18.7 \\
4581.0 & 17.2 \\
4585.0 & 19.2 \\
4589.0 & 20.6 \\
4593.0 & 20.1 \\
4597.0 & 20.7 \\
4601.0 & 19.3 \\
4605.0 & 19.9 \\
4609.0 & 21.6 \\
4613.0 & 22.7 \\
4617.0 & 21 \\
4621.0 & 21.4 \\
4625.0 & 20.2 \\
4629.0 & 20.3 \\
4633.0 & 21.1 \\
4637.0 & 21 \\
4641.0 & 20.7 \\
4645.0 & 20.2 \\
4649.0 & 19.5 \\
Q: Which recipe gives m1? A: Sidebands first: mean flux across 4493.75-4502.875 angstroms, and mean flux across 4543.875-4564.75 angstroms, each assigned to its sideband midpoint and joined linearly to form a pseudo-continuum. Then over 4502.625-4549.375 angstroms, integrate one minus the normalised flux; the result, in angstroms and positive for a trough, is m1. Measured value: 2.9 angstroms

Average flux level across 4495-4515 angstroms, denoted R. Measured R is 17.3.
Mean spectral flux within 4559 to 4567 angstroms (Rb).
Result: 20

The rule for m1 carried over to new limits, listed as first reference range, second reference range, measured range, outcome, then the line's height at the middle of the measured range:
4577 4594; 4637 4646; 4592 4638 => -2.0 angstroms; 19.9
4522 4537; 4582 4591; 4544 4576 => -2.6 angstroms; 17.4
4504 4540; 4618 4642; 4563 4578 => -1.4 angstroms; 18.3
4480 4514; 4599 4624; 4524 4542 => 2.8 angstroms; 18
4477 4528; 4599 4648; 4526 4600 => 2.1 angstroms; 18.7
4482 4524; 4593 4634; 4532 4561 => 2.4 angstroms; 18.4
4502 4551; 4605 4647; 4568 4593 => -0.6 angstroms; 18.9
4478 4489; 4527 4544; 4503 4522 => -2.4 angstroms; 15.4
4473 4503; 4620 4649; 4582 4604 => -0.6 angstroms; 19.3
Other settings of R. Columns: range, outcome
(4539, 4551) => 17.3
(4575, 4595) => 19.2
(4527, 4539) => 14.3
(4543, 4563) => 17.9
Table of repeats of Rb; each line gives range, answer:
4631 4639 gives 21.1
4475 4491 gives 15.6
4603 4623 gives 21.3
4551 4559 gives 17.6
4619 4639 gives 20.8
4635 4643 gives 20.9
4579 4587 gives 18.2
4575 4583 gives 17.9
